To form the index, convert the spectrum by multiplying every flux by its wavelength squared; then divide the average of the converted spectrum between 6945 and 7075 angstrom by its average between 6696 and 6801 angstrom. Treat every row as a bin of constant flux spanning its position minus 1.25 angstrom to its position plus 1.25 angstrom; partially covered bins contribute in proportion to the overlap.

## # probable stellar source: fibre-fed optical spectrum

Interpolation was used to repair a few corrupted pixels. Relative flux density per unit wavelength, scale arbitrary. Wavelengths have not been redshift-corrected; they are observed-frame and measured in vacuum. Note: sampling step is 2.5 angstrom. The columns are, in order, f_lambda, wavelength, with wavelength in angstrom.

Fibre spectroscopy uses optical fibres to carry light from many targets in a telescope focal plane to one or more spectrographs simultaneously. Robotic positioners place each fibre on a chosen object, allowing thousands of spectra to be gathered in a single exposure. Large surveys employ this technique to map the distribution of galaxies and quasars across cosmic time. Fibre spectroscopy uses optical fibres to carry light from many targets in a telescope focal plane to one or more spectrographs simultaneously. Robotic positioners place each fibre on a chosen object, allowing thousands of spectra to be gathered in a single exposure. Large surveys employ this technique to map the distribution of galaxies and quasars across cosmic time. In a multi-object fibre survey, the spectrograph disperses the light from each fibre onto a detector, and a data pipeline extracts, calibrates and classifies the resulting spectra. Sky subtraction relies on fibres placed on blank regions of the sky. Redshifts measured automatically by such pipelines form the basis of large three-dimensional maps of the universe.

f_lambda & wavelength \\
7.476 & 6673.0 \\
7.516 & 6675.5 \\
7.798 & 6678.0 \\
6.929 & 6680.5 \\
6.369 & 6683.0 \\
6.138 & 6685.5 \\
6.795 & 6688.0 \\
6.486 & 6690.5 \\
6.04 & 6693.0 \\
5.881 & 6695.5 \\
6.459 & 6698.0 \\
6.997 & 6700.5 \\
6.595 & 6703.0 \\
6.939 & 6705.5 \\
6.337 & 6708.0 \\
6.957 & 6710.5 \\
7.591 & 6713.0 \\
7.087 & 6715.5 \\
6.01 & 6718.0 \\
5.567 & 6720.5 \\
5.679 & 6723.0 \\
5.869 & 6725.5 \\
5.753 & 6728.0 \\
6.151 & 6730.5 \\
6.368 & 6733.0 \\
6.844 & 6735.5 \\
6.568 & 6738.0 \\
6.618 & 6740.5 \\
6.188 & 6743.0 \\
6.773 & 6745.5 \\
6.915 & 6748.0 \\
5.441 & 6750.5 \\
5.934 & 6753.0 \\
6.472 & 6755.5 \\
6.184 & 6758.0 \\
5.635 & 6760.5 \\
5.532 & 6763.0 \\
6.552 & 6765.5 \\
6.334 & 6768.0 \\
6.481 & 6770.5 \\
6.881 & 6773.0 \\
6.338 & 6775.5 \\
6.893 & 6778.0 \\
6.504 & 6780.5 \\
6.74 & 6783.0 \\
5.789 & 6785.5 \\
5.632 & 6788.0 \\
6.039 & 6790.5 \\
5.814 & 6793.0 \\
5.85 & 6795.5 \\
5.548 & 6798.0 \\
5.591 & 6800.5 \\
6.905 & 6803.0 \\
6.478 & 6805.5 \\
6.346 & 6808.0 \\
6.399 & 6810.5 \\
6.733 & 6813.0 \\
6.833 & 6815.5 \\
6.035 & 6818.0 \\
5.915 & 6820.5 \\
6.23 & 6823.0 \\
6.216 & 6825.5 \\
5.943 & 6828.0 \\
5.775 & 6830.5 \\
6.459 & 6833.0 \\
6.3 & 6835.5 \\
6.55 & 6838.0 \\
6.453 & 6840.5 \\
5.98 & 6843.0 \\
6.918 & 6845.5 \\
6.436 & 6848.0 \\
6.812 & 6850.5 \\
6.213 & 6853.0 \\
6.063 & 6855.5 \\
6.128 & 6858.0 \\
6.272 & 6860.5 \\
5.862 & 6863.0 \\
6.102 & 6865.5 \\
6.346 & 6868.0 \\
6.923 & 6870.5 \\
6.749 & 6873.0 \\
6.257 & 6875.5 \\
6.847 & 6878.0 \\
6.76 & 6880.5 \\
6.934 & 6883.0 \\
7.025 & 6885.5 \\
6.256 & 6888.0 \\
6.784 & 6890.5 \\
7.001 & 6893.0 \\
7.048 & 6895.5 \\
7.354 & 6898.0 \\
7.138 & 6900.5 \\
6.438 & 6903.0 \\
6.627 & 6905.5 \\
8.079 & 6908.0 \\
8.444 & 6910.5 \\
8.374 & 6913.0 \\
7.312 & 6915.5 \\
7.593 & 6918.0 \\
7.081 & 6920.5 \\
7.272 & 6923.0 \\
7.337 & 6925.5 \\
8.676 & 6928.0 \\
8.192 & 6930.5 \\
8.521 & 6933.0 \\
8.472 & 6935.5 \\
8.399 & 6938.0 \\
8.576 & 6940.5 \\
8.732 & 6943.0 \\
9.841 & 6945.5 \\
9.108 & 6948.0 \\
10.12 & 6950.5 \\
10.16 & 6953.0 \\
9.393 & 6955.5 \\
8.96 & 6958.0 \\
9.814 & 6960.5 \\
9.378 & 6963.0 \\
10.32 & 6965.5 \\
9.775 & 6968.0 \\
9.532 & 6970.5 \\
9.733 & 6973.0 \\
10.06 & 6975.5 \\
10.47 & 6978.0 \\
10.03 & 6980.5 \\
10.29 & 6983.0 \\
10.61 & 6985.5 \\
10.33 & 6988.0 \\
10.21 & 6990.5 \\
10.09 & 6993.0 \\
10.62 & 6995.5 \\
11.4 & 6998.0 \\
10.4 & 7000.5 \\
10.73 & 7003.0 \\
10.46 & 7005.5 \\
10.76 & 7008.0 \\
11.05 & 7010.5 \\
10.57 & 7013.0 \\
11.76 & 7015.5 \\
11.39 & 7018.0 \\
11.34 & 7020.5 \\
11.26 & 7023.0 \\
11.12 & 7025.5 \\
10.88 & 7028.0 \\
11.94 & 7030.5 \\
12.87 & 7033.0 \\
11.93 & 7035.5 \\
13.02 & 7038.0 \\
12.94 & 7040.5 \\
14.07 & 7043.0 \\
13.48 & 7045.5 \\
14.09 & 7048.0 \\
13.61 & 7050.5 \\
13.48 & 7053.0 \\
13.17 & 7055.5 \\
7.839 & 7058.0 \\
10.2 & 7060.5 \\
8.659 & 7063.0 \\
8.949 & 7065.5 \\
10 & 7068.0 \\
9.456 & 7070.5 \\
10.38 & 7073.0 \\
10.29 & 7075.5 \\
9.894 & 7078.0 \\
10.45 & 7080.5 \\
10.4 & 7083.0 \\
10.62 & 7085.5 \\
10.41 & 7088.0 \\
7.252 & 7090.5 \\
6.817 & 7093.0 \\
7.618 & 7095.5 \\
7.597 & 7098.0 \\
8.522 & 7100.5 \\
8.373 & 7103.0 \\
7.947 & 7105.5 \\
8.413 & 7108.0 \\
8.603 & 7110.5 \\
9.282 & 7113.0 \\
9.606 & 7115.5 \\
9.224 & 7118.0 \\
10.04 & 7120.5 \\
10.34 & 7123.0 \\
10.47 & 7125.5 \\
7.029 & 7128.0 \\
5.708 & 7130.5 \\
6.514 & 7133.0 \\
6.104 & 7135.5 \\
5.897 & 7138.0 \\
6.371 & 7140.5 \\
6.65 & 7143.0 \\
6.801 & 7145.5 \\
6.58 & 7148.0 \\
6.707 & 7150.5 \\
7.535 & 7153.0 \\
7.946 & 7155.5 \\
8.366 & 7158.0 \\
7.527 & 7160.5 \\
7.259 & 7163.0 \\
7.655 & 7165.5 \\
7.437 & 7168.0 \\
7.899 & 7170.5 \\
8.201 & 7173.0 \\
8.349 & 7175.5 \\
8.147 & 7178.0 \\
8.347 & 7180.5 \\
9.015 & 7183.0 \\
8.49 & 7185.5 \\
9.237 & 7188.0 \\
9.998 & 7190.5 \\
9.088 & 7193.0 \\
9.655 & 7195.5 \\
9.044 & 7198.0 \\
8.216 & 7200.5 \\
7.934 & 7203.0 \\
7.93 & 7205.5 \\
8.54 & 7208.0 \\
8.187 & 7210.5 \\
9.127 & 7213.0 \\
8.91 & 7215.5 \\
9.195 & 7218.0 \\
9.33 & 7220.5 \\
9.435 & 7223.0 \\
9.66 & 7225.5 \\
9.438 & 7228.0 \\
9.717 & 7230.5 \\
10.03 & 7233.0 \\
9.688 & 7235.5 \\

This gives 1.9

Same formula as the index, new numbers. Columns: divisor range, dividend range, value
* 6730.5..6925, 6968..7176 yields 1.58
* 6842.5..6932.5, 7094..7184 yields 1.22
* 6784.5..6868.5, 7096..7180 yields 1.38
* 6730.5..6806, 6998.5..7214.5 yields 1.65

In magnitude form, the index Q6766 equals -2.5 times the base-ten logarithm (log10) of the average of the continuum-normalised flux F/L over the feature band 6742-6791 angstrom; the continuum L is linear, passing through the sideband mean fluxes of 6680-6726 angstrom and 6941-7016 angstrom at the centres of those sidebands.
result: 0.166 mag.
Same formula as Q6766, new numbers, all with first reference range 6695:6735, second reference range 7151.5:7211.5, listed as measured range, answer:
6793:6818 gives 0.09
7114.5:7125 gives -0.22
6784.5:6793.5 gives 0.16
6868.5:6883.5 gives 0.06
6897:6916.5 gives -0.04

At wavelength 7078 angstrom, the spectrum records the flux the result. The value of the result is 9.894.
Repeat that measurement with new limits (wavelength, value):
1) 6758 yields 6.184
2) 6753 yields 5.934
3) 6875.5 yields 6.257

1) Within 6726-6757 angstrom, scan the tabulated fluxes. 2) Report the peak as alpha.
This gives 6.915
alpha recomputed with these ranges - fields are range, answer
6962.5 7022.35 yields 11.76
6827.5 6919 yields 8.444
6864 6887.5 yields 7.025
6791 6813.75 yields 6.905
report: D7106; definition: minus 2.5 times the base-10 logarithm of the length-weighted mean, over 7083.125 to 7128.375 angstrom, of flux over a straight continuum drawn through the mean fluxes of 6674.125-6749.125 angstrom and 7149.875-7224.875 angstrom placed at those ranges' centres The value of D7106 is -0.09 mag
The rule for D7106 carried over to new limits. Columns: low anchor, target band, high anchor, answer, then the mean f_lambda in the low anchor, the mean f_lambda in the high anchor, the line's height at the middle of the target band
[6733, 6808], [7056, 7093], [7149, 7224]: -0.22 mag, 6.26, 8.41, 7.83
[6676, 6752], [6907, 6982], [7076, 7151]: -0.19 mag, 6.48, 8.24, 7.5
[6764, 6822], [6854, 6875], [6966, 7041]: 0.24 mag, 6.28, 10.9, 7.85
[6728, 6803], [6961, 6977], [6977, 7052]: 0.07 mag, 6.23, 11.5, 10.5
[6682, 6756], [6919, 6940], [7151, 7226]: -0.10 mag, 6.39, 8.49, 7.33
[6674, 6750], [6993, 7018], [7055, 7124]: -0.25 mag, 6.53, 9.25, 8.65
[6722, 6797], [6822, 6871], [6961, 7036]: 0.24 mag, 6.23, 10.7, 7.85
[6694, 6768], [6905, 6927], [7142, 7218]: -0.08 mag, 6.34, 8.18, 7.1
